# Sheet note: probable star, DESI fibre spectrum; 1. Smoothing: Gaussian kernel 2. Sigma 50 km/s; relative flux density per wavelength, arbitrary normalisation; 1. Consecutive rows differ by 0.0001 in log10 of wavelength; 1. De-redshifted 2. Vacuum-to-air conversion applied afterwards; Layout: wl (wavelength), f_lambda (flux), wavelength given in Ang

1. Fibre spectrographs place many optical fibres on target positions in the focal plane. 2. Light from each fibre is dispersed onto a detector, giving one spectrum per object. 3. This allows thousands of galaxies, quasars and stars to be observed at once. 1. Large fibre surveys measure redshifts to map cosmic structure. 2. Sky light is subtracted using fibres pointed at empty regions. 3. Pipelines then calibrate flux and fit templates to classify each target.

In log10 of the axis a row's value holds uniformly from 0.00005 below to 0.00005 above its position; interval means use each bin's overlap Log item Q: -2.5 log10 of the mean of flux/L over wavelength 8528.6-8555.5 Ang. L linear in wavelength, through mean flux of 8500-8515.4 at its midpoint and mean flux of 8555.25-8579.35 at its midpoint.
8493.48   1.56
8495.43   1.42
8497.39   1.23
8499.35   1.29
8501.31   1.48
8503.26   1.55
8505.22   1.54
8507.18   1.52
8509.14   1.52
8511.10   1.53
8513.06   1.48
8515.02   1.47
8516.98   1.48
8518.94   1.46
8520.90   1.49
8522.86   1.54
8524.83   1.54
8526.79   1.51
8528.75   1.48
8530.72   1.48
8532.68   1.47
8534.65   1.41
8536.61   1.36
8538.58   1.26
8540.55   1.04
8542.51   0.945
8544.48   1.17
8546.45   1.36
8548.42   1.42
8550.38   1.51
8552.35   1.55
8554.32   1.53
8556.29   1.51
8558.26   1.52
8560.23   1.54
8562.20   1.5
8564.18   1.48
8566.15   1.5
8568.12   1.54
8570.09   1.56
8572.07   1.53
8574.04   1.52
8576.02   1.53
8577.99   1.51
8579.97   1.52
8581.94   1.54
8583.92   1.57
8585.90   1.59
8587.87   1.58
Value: 0.122 mag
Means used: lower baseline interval 1.51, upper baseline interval 1.52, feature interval 1.35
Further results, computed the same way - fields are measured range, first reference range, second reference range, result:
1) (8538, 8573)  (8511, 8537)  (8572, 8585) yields 0.070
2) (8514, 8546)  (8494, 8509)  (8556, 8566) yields 0.070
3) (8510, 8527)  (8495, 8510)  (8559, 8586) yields -0.027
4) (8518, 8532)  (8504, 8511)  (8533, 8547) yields -0.102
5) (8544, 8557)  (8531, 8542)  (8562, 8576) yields -0.036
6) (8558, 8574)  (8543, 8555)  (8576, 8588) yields -0.032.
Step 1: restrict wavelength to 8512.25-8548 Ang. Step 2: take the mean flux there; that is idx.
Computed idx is 1.39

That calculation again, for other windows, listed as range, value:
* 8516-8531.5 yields 1.5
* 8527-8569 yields 1.41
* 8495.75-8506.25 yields 1.42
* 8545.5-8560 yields 1.49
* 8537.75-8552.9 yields 1.27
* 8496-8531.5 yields 1.48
